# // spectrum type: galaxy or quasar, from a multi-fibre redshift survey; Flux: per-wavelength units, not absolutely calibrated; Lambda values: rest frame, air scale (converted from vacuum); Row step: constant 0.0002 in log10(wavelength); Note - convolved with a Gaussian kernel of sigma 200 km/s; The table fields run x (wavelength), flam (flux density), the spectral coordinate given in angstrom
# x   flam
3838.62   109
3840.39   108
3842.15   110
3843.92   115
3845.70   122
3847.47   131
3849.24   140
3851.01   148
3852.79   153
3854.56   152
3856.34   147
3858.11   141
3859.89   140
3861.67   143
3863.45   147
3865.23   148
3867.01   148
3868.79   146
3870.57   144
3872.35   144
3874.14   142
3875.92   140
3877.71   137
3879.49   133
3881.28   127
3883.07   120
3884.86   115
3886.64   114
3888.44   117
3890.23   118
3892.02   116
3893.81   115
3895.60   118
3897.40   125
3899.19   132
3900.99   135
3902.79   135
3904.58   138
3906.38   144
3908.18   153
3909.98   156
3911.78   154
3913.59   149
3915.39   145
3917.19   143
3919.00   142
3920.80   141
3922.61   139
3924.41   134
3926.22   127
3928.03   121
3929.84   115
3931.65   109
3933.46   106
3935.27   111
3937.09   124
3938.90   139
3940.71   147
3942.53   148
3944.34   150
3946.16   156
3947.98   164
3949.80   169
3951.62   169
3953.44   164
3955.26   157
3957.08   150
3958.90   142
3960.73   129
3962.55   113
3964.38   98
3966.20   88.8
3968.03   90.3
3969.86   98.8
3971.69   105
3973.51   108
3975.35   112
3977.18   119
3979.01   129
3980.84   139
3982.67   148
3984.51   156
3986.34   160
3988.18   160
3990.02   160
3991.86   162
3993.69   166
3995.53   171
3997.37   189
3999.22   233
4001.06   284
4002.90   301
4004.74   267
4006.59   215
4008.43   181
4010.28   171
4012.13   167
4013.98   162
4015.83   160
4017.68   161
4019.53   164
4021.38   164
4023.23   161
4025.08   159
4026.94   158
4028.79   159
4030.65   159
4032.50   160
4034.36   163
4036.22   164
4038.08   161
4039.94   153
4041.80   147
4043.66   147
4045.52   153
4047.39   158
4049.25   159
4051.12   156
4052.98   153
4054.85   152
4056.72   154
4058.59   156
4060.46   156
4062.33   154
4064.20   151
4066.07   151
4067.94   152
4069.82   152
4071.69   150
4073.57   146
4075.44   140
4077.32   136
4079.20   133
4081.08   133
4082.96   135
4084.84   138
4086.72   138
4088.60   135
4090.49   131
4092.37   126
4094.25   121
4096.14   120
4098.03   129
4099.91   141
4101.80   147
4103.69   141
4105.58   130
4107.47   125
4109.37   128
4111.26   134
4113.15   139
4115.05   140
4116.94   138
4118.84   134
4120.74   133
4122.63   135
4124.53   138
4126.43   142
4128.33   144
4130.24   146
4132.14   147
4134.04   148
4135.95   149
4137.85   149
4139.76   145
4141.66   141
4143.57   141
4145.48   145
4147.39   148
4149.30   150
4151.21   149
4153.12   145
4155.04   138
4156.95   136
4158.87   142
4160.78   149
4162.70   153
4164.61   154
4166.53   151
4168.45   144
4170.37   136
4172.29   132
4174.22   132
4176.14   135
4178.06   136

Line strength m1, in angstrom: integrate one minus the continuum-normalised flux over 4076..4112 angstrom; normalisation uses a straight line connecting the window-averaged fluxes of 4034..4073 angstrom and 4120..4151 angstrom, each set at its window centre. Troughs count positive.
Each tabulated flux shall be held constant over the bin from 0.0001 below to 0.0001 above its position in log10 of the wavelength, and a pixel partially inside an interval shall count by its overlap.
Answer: 4.0 angstrom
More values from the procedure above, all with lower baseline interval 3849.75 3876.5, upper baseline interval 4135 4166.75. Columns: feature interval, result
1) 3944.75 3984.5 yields 3.8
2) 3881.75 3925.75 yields 3.8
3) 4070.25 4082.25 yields 0.5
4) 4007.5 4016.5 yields -1.4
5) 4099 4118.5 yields 1.3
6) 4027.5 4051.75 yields -1.8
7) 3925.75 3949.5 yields 2.0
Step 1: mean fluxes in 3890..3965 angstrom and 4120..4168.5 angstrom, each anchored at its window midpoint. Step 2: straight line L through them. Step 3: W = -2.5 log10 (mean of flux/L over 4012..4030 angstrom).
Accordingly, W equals -0.150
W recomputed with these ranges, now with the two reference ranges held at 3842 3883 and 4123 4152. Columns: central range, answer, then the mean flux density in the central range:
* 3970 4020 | -0.20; 171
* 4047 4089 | -0.03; 147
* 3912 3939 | 0.08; 130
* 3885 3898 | 0.19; 117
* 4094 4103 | 0.09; 133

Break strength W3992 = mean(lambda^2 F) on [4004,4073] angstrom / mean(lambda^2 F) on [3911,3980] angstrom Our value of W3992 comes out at 1.29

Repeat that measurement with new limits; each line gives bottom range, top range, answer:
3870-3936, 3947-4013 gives 1.27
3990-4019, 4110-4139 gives 0.76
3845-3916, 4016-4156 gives 1.18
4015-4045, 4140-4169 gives 0.98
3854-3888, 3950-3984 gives 0.97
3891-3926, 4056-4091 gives 1.14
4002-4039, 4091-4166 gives 0.83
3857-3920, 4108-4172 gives 1.19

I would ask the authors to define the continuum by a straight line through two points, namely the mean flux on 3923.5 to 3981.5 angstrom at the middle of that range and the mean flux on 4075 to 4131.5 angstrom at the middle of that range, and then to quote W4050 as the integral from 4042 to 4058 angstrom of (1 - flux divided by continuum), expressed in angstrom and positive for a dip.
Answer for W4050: -2.50 angstrom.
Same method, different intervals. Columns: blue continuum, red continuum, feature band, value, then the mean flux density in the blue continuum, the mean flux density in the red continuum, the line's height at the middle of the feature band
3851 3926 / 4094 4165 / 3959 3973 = 3.31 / 137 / 140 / 138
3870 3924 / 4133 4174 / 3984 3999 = -3.33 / 134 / 145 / 138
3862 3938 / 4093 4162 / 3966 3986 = 2.23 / 133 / 140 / 135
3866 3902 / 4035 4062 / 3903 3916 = -1.41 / 129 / 155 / 133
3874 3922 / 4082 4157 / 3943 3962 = -2.73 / 133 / 139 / 135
